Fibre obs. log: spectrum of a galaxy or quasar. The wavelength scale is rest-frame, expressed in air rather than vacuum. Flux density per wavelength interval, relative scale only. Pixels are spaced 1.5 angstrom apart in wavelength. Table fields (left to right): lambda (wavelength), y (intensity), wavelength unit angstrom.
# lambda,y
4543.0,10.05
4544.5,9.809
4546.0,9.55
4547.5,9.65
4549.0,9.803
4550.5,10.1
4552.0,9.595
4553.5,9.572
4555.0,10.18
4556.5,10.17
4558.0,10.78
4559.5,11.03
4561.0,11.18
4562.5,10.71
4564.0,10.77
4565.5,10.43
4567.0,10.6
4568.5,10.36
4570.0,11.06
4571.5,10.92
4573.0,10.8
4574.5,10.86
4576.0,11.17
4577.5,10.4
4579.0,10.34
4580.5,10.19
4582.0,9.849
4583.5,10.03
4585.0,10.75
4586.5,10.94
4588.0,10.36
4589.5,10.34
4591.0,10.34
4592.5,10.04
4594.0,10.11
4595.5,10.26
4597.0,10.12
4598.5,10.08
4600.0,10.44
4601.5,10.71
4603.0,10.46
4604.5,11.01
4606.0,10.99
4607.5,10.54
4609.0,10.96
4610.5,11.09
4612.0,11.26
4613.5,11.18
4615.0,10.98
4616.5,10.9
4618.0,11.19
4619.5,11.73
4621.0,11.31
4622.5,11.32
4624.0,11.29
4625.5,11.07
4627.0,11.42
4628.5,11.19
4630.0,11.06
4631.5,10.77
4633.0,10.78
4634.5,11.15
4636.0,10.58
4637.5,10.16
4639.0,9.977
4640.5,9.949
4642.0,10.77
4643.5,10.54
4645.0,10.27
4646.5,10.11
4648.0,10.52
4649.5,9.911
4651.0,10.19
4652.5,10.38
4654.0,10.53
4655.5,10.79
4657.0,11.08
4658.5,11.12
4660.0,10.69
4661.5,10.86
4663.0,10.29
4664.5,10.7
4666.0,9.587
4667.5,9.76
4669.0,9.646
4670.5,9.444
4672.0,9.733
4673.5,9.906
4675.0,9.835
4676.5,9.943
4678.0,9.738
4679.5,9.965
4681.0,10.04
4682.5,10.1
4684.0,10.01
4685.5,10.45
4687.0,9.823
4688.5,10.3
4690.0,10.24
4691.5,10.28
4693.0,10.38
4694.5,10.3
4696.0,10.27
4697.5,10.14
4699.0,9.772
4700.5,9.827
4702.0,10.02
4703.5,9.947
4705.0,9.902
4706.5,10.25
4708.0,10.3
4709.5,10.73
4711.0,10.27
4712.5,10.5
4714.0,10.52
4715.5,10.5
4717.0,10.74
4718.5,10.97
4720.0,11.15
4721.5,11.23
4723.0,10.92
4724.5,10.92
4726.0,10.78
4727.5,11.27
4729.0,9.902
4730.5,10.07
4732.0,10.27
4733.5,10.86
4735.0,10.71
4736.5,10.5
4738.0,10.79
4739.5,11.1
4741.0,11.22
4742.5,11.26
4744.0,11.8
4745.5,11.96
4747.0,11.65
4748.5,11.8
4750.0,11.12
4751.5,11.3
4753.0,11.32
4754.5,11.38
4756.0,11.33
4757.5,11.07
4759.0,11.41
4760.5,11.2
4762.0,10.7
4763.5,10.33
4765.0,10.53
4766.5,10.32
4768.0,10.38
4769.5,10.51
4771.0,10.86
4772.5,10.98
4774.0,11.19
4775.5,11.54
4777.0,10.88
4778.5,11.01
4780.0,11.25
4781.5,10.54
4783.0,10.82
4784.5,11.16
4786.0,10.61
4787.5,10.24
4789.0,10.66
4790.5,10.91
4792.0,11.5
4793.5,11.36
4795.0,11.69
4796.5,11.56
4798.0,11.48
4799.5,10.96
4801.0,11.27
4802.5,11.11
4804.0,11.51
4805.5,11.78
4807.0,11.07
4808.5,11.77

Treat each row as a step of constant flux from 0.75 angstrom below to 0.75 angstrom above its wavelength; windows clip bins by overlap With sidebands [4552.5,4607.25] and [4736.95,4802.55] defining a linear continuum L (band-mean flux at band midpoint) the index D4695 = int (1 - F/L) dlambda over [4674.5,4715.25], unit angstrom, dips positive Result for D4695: 2.7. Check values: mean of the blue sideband 10.5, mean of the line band 10.1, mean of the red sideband 11.1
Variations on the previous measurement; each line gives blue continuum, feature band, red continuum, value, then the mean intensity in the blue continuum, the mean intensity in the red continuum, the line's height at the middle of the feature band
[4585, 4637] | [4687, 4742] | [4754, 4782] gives 2.0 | 10.8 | 10.9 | 10.9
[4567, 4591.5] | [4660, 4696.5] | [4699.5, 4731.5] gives 1.5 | 10.5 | 10.5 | 10.5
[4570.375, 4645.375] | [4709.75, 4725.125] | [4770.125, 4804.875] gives 0.2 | 10.7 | 11.1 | 10.9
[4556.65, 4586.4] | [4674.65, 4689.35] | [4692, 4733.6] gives 0.6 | 10.6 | 10.4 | 10.5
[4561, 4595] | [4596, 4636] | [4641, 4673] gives -2.0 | 10.5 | 10.3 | 10.4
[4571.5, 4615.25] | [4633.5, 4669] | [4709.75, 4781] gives 1.0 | 10.6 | 10.9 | 10.7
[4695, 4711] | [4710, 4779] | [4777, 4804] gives -2.4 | 10.1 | 11.1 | 10.6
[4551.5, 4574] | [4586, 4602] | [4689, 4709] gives 0.2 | 10.6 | 10.1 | 10.5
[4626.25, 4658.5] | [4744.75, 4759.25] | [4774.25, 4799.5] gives -0.6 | 10.6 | 11.1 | 11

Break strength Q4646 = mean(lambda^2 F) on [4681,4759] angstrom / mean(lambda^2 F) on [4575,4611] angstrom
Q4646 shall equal 1.08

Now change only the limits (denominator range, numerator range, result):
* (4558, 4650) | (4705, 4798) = 1.09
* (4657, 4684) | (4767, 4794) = 1.13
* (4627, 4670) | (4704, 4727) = 1.04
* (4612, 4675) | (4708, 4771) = 1.07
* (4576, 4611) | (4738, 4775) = 1.14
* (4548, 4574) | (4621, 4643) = 1.07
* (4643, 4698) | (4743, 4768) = 1.13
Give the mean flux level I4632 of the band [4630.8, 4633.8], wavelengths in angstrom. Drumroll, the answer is 10.8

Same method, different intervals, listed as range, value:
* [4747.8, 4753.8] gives 11.4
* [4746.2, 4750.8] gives 11.5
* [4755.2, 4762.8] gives 11.1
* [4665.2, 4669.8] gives 9.67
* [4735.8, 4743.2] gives 11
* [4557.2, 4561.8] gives 11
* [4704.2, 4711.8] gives 10.3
